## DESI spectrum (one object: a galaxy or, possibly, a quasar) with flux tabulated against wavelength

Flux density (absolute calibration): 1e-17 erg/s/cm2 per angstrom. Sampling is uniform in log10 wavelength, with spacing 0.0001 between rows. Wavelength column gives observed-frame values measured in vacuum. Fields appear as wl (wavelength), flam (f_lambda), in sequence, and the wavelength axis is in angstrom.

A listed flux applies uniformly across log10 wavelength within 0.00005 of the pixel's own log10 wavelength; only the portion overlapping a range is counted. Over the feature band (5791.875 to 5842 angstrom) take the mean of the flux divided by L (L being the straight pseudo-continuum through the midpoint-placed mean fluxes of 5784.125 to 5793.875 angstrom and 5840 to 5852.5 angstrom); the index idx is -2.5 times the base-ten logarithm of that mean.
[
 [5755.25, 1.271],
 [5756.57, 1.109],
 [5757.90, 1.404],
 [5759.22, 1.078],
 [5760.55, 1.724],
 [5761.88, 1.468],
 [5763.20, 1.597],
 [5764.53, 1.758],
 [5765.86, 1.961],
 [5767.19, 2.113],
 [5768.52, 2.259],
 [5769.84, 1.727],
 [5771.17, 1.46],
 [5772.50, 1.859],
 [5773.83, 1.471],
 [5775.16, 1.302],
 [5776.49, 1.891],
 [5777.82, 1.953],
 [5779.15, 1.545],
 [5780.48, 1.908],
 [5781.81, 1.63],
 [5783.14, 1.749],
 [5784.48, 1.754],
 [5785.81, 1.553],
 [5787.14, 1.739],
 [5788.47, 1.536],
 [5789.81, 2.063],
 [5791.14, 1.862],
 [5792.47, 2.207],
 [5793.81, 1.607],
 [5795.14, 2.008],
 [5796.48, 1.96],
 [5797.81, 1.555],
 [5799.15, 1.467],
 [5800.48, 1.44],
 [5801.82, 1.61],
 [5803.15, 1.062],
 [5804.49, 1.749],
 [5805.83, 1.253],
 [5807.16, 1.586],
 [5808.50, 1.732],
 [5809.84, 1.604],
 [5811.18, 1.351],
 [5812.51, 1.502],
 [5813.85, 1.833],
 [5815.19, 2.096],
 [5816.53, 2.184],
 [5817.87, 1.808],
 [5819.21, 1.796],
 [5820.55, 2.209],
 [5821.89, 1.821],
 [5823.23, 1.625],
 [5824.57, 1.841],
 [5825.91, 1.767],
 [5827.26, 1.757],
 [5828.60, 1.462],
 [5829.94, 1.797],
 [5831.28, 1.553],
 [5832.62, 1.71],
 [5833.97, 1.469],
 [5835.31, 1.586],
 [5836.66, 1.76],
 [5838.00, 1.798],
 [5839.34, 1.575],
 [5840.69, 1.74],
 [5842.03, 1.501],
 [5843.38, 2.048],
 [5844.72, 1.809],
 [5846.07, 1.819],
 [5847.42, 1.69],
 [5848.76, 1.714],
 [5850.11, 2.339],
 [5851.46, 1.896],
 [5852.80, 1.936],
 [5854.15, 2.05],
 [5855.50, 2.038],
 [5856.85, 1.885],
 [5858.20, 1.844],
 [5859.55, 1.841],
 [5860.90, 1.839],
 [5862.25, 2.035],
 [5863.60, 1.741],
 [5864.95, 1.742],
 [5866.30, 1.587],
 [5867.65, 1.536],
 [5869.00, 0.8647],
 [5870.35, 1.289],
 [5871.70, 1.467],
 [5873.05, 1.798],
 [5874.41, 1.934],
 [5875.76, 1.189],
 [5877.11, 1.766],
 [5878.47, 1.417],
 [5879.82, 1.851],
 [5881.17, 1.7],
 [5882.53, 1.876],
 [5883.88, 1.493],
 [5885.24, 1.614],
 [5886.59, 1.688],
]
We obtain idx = 0.08 mag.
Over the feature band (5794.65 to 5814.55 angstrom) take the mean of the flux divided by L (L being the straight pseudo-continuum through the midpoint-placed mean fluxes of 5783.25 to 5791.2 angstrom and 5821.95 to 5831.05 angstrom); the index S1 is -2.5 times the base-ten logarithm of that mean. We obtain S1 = 0.10 mag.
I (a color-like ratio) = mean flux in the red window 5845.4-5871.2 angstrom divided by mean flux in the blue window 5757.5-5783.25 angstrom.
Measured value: 1.04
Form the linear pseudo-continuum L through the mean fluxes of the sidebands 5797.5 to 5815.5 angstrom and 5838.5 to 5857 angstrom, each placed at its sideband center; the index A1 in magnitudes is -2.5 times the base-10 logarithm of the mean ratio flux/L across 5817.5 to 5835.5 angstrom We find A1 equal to -0.02 mag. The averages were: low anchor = 1.55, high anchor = 1.86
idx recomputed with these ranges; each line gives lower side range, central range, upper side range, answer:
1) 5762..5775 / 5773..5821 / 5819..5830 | 0.04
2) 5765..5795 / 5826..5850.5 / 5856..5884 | -0.01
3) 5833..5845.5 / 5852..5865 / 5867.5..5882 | -0.18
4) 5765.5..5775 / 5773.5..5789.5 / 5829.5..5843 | 0.06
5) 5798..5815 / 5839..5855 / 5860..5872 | -0.18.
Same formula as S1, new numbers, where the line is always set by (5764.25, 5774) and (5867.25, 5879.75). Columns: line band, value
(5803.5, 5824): -0.026 mag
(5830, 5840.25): -0.018 mag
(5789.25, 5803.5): 0.019 mag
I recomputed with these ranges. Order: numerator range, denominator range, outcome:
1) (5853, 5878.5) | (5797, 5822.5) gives 1.01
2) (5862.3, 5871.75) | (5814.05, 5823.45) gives 0.77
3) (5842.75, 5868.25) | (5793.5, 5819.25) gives 1.12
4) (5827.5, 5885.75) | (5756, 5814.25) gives 1.03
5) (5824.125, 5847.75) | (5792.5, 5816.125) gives 1.04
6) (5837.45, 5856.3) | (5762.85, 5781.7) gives 1.05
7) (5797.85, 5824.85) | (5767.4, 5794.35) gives 0.95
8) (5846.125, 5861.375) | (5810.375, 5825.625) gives 1.05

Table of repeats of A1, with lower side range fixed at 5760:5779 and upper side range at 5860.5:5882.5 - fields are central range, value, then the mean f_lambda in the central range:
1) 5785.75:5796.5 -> -0.077 mag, 1.85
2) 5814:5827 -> -0.131 mag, 1.9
